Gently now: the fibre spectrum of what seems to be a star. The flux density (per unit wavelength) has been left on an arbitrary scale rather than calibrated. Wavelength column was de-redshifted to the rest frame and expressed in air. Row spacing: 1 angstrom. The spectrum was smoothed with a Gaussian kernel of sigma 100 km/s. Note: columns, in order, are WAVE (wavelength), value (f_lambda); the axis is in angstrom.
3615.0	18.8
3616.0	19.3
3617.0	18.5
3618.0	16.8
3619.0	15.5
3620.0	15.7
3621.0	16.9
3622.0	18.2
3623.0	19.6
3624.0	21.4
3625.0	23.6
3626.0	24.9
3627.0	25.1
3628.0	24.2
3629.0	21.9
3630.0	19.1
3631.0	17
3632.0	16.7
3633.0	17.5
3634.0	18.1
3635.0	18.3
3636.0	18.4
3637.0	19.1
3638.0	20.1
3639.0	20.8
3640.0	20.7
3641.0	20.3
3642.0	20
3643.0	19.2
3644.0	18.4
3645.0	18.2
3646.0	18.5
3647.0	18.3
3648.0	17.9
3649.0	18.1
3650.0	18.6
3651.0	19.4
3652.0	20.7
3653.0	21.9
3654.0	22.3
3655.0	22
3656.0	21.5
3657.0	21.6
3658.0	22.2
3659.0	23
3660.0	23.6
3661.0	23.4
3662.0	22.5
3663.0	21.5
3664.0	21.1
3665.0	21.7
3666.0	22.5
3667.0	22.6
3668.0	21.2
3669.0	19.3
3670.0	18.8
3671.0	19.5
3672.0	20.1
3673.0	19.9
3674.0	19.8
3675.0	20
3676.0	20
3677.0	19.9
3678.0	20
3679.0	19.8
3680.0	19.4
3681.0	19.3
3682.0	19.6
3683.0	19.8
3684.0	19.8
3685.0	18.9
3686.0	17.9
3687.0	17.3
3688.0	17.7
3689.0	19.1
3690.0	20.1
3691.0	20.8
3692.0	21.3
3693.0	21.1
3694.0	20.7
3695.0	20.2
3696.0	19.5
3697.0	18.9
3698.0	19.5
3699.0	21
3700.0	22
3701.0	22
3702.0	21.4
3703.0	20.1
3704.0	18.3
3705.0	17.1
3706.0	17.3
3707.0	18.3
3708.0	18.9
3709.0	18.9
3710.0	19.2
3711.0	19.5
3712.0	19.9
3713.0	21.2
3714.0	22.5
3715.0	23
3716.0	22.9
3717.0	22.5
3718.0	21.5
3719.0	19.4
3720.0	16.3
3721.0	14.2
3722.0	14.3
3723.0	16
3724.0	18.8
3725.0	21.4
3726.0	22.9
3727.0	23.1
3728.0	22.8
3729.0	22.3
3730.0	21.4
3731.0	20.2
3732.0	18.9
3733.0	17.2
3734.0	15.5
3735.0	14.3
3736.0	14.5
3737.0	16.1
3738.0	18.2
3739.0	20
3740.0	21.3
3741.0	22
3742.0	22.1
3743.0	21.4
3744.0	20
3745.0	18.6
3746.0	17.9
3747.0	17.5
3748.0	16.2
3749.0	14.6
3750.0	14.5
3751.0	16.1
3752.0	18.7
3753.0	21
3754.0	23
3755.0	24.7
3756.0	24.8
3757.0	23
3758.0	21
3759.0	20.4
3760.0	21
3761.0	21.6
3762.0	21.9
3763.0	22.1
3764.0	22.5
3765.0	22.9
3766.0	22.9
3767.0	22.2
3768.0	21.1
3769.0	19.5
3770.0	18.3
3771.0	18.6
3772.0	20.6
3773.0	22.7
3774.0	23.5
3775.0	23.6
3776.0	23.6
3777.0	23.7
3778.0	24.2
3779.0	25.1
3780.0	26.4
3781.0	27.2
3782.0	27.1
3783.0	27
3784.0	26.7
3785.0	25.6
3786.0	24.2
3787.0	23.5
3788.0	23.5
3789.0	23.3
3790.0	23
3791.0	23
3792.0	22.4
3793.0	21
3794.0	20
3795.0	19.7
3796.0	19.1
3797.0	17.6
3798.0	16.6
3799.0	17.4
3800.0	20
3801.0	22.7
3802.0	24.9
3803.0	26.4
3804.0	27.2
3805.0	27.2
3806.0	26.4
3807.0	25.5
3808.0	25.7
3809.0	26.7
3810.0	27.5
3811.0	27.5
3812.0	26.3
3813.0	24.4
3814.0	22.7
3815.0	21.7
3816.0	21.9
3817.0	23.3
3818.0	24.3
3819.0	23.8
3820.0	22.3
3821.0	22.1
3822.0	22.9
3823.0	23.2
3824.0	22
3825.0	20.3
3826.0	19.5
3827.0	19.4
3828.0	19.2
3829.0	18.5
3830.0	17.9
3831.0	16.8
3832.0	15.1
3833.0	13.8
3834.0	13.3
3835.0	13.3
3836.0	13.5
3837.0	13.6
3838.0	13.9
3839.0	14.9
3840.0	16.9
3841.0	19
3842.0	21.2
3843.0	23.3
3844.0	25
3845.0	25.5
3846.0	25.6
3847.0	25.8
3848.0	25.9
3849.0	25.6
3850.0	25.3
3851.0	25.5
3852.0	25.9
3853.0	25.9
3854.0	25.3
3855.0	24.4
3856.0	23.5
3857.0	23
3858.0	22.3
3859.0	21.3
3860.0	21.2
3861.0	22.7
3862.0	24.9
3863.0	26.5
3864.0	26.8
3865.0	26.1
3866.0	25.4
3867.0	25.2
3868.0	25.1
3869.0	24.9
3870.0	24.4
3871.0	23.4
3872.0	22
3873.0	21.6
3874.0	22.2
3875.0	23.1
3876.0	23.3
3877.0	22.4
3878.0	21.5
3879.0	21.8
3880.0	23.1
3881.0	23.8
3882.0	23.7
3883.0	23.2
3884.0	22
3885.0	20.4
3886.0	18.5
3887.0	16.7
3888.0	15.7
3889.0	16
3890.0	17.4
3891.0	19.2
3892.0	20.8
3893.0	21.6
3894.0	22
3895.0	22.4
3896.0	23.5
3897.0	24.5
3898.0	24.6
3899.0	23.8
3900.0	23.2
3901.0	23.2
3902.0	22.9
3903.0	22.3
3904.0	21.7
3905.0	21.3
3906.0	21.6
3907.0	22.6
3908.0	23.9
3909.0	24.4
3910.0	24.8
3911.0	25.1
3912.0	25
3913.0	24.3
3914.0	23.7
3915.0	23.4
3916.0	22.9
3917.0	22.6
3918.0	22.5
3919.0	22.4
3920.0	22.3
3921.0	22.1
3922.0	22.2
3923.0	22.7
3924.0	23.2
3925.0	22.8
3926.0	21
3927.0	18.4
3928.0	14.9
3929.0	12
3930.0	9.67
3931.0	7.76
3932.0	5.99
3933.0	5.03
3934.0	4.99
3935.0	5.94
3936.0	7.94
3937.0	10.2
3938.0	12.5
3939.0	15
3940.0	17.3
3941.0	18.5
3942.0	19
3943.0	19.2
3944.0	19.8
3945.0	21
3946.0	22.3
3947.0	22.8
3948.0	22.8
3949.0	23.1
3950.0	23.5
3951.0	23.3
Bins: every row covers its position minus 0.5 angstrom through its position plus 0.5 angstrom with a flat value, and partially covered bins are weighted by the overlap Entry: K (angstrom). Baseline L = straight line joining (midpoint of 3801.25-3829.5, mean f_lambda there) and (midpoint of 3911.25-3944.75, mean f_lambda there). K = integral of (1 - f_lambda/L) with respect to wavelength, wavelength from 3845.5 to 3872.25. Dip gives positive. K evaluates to -4.3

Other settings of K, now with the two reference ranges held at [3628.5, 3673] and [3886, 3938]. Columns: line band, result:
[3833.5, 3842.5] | 1.87 angstrom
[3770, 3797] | -4.70 angstrom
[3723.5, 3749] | 0.79 angstrom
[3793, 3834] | -4.59 angstrom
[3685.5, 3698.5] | 0.32 angstrom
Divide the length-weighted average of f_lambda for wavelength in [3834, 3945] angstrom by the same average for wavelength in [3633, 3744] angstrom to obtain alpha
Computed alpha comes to 1.04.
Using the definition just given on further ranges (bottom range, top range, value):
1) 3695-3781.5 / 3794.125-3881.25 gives 1.10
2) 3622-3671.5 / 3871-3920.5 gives 1.08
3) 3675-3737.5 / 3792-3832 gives 1.14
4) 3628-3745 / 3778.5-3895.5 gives 1.12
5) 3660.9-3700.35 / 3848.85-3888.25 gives 1.15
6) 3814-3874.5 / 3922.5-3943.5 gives 0.64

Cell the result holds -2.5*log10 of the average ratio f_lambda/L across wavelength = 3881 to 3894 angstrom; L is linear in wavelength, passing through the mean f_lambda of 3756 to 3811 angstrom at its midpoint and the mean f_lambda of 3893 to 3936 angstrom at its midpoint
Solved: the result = 0.04 mag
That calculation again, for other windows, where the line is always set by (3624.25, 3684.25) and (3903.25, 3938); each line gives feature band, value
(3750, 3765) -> -0.09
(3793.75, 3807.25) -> -0.15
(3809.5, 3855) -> -0.12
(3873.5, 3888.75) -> -0.14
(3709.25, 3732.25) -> -0.01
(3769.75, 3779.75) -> -0.16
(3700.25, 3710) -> 0.04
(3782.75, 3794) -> -0.21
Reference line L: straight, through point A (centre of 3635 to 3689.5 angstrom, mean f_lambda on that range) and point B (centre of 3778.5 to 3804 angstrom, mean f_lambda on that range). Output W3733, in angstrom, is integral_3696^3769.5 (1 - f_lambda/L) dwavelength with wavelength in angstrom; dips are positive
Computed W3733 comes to 6.23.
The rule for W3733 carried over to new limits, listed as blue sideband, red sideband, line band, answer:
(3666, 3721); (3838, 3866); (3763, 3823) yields -2.9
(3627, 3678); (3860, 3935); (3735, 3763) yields 1.3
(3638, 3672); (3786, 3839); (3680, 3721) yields 2.0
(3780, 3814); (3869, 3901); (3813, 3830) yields 1.2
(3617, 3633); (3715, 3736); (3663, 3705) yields -1.3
